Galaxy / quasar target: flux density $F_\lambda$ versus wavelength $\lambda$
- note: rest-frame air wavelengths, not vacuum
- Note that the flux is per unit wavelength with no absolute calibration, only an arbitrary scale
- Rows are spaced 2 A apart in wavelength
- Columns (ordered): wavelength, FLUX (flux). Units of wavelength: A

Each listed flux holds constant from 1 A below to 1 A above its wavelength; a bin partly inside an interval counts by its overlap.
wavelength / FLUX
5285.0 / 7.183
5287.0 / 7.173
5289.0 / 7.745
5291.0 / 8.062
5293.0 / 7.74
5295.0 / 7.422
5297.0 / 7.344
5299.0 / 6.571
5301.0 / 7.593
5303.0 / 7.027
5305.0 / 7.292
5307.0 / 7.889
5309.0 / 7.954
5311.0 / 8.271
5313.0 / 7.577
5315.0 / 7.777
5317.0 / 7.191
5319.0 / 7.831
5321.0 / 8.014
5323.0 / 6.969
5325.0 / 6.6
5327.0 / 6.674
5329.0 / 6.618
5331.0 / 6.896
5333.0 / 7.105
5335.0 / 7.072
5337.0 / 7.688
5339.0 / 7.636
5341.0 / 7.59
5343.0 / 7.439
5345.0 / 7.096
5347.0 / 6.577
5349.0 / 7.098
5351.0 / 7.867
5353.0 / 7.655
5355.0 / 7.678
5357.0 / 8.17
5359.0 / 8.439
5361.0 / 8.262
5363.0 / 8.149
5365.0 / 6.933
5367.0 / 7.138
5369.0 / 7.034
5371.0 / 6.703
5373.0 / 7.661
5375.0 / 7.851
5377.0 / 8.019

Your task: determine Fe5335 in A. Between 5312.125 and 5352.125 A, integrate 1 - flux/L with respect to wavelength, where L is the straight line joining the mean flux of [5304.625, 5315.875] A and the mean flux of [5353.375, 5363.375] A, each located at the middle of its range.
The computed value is 3.4 A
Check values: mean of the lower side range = 7.82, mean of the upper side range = 8.11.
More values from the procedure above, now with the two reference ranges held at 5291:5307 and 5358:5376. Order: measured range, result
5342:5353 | 0.4 A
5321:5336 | 1.1 A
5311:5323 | -0.4 A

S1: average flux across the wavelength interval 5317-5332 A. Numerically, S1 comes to 7.09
